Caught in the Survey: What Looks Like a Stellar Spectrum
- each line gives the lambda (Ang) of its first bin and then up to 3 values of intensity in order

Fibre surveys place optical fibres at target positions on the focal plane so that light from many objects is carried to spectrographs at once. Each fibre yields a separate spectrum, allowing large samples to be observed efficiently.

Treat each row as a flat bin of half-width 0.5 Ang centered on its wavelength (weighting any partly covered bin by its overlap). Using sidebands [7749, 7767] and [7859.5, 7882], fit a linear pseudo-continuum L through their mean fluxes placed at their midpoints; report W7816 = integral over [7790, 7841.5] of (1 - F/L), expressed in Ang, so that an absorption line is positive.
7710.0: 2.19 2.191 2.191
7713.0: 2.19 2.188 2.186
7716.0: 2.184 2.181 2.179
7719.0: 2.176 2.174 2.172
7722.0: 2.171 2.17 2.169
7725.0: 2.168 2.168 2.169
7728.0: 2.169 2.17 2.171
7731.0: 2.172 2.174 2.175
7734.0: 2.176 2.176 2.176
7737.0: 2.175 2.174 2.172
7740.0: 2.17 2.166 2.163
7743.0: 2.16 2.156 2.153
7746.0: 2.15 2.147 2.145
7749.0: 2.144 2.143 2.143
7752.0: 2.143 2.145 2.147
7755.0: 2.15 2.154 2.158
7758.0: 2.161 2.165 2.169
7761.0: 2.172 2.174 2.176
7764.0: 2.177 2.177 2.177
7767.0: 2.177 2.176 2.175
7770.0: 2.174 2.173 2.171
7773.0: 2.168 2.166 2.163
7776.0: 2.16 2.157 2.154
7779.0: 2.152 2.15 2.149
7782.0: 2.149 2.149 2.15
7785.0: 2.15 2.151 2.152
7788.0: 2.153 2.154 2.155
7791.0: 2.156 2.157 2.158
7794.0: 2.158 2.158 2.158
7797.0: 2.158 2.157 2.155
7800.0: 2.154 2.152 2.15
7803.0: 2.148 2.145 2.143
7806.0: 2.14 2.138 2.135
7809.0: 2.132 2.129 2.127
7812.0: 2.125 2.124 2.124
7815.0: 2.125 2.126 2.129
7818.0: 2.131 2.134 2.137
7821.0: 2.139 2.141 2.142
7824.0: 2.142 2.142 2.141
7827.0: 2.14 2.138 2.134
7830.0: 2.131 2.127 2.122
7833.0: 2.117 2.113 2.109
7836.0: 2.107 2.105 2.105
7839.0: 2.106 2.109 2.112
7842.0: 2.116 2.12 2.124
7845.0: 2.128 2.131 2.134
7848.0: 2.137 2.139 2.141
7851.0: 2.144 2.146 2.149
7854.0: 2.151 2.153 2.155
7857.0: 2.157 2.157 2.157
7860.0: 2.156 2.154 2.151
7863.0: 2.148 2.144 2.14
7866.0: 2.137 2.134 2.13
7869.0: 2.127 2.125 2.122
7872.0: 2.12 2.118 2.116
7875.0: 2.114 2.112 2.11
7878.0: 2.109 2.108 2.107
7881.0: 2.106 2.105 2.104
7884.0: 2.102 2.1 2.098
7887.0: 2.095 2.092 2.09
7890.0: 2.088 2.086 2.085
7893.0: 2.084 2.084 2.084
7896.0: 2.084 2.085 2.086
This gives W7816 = 0.2 Ang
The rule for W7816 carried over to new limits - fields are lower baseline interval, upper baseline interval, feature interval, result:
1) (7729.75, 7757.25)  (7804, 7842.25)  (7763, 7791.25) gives -0.2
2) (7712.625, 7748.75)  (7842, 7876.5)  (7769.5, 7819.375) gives 0.1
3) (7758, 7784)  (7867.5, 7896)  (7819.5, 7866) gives -0.2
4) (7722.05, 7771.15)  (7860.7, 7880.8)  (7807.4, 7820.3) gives 0.1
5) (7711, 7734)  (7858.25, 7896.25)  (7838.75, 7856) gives -0.1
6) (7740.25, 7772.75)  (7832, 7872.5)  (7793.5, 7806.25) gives 0.0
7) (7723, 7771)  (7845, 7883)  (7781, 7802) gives 0.0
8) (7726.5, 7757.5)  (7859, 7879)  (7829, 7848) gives 0.2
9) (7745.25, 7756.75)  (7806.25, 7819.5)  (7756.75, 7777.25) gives -0.3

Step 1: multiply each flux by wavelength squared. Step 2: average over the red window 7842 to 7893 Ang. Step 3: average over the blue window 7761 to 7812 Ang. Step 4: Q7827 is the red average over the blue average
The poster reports 1.0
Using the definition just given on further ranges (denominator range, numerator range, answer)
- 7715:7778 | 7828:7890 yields 1.01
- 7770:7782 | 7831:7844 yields 0.99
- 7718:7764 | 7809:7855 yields 1.01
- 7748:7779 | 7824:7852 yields 1.00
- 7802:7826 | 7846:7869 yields 1.02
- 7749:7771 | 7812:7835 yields 1.00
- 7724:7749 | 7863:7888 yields 1.01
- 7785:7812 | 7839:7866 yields 1.01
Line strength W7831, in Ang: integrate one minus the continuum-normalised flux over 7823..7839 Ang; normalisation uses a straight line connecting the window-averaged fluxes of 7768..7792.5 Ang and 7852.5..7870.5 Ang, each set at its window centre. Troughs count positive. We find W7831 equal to 0.2 Ang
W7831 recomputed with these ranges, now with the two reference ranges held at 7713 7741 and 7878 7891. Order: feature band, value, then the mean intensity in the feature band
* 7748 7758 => 0.1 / 2.15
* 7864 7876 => -0.1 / 2.13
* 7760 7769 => -0.1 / 2.18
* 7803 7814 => 0.0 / 2.13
